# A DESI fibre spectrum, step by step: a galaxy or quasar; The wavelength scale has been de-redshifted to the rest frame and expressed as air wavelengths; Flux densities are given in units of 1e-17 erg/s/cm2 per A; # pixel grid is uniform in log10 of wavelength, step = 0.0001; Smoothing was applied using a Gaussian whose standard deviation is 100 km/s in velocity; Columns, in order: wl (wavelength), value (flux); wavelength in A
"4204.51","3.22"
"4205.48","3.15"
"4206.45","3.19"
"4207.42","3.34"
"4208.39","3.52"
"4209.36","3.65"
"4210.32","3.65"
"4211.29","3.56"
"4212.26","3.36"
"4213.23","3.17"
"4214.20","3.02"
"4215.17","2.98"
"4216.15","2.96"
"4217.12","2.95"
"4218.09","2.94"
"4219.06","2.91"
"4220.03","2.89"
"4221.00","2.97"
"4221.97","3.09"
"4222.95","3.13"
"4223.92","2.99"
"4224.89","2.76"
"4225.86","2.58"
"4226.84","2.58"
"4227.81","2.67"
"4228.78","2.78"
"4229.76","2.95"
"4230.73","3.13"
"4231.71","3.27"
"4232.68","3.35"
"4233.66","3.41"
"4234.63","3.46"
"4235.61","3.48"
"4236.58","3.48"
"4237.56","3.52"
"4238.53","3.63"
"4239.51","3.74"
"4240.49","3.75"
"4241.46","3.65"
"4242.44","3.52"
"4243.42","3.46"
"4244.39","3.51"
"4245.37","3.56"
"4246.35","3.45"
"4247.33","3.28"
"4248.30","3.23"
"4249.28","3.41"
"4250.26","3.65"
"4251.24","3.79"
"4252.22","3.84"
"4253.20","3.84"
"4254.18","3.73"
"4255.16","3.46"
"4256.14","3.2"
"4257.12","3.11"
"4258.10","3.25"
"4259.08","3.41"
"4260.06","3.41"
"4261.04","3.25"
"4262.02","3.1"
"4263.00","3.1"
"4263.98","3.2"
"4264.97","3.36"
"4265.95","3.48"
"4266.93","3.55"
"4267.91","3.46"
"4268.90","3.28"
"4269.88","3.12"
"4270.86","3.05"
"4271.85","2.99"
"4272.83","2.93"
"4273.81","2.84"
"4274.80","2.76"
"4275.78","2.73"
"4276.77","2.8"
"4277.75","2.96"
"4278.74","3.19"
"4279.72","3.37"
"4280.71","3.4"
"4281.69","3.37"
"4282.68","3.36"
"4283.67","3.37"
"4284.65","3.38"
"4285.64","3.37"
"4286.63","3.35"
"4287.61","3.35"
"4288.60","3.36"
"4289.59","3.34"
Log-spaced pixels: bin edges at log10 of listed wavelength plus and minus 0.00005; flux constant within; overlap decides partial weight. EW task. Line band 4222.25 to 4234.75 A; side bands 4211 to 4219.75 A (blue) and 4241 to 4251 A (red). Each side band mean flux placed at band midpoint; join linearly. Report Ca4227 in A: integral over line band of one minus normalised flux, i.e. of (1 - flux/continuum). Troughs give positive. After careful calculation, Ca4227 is 1.0 A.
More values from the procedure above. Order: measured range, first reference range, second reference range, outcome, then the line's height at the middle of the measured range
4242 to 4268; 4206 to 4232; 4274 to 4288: -2.40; 3.14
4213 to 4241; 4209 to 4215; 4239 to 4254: 2.80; 3.47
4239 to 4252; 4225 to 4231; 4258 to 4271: -2.26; 3.02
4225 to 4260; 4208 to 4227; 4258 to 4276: -2.62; 3.13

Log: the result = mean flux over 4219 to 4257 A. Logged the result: 3.31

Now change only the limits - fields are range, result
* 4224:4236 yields 3.03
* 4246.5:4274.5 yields 3.33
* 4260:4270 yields 3.3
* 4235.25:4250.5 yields 3.52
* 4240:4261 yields 3.5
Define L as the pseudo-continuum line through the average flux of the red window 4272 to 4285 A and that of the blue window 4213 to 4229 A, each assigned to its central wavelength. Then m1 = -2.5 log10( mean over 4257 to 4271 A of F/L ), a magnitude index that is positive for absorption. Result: -0.079 mag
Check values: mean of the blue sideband 2.9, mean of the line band 3.29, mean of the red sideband 3.11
